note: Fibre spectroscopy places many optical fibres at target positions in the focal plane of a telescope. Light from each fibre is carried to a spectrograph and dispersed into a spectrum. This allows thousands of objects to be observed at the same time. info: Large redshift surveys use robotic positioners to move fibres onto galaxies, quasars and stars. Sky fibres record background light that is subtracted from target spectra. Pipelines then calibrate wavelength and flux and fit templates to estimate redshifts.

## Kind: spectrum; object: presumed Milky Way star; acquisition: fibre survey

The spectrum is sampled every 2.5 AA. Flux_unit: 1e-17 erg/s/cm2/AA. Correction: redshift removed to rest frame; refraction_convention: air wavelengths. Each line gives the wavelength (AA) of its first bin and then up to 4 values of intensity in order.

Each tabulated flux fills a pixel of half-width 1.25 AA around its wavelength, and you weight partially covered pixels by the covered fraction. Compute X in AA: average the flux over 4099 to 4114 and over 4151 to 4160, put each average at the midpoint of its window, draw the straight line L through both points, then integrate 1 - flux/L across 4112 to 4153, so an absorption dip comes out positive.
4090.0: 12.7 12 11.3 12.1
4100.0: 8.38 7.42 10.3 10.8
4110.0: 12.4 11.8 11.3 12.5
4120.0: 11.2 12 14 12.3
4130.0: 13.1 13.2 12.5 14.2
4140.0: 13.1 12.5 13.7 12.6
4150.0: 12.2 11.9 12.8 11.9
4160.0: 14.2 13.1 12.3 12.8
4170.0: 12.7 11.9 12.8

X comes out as -4.3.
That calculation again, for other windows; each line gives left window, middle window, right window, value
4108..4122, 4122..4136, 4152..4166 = -0.9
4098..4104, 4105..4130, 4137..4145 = -3.7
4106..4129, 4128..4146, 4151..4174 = -1.3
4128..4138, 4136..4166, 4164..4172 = -0.1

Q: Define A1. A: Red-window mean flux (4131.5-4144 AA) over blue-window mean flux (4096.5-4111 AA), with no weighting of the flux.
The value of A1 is 1.29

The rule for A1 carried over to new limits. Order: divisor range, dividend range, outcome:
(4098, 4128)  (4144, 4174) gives 1.13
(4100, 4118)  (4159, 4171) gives 1.22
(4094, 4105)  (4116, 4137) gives 1.29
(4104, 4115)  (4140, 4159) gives 1.11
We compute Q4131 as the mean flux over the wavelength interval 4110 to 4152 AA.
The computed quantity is 12.6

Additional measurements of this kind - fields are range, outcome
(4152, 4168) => 12.7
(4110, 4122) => 11.8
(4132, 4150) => 13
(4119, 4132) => 12.6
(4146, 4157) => 12.4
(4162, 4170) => 12.7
